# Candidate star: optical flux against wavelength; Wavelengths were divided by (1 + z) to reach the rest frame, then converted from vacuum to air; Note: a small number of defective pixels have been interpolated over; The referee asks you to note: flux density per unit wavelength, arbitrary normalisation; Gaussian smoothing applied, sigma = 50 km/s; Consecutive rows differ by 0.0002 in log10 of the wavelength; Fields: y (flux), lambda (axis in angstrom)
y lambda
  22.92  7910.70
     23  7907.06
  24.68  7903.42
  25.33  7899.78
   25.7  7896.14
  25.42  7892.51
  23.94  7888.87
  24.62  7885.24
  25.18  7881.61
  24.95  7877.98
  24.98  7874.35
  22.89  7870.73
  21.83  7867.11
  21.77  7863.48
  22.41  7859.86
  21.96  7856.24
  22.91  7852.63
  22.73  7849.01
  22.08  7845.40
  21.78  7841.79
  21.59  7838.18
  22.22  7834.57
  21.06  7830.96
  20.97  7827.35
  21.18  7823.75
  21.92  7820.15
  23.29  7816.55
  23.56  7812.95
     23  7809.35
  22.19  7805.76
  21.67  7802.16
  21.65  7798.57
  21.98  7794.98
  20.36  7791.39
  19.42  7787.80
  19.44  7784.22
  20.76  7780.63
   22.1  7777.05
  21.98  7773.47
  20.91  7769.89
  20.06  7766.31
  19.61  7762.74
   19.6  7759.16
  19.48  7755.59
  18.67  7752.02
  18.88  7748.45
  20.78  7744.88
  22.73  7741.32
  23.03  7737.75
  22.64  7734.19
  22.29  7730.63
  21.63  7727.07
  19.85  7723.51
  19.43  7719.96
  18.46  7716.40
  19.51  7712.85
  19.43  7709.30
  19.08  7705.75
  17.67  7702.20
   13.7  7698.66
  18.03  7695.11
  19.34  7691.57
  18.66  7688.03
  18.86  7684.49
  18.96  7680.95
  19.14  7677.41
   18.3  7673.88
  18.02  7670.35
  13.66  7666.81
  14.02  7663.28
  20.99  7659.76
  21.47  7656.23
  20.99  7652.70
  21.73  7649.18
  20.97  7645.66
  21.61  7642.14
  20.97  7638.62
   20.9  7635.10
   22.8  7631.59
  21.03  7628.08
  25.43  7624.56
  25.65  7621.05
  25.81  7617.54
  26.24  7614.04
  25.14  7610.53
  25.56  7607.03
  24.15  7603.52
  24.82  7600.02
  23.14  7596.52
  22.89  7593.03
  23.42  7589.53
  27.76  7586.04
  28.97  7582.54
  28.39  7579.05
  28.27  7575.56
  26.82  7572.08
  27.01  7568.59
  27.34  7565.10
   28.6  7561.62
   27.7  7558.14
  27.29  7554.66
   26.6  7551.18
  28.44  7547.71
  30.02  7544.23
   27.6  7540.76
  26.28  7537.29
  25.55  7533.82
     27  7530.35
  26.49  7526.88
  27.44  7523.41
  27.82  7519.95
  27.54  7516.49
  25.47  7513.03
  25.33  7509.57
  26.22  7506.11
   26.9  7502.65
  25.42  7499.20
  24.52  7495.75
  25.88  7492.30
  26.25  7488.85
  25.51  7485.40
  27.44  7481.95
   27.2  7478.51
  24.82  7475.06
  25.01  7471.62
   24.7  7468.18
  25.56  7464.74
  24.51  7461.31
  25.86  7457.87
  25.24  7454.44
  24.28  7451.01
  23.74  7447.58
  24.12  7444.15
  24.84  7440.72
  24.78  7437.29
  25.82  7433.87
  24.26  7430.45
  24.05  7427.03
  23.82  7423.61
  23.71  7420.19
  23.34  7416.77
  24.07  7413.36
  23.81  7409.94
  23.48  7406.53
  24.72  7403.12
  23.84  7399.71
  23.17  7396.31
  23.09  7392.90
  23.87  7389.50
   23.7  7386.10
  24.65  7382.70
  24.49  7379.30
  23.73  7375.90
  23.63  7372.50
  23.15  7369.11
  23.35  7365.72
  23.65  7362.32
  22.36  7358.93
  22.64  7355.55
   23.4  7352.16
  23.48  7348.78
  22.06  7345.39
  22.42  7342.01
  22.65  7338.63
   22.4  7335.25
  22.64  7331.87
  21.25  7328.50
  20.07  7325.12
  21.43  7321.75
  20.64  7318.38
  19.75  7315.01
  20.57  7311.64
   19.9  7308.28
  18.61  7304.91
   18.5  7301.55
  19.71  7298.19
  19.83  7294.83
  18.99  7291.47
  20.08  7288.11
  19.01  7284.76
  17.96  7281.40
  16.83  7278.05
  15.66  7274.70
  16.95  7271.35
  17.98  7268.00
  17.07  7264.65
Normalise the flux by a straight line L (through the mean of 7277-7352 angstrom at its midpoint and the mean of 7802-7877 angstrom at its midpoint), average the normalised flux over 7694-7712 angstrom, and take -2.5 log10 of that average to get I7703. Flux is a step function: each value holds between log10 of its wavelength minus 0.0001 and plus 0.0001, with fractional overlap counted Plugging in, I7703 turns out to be 0.231 mag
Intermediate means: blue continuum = 20.5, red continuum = 22.3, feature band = 17.7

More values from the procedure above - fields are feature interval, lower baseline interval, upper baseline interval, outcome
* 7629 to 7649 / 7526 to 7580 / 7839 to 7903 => 0.23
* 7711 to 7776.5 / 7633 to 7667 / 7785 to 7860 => 0.02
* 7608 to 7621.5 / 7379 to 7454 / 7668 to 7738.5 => -0.24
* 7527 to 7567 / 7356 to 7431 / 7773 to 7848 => -0.19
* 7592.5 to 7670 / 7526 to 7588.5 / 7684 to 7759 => 0.09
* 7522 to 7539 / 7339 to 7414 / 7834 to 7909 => -0.13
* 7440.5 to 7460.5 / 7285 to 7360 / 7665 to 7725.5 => -0.22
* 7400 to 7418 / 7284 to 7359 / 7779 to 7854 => -0.13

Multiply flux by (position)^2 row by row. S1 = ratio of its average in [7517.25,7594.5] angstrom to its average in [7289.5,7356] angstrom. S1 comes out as 1.4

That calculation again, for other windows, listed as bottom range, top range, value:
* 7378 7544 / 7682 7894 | 0.92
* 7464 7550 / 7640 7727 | 0.75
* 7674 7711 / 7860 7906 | 1.39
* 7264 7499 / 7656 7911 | 1.03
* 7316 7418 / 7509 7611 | 1.22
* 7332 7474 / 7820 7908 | 1.09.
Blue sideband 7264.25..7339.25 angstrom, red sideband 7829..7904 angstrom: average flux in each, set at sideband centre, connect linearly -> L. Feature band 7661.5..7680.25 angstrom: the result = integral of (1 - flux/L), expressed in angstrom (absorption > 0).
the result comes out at 4.5 angstrom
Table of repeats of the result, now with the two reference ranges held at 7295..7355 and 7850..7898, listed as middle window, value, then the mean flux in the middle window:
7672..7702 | 6.2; 18.1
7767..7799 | 3.3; 20.9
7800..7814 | 0.5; 22.5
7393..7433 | -4.3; 23.9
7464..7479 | -2.4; 25.3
